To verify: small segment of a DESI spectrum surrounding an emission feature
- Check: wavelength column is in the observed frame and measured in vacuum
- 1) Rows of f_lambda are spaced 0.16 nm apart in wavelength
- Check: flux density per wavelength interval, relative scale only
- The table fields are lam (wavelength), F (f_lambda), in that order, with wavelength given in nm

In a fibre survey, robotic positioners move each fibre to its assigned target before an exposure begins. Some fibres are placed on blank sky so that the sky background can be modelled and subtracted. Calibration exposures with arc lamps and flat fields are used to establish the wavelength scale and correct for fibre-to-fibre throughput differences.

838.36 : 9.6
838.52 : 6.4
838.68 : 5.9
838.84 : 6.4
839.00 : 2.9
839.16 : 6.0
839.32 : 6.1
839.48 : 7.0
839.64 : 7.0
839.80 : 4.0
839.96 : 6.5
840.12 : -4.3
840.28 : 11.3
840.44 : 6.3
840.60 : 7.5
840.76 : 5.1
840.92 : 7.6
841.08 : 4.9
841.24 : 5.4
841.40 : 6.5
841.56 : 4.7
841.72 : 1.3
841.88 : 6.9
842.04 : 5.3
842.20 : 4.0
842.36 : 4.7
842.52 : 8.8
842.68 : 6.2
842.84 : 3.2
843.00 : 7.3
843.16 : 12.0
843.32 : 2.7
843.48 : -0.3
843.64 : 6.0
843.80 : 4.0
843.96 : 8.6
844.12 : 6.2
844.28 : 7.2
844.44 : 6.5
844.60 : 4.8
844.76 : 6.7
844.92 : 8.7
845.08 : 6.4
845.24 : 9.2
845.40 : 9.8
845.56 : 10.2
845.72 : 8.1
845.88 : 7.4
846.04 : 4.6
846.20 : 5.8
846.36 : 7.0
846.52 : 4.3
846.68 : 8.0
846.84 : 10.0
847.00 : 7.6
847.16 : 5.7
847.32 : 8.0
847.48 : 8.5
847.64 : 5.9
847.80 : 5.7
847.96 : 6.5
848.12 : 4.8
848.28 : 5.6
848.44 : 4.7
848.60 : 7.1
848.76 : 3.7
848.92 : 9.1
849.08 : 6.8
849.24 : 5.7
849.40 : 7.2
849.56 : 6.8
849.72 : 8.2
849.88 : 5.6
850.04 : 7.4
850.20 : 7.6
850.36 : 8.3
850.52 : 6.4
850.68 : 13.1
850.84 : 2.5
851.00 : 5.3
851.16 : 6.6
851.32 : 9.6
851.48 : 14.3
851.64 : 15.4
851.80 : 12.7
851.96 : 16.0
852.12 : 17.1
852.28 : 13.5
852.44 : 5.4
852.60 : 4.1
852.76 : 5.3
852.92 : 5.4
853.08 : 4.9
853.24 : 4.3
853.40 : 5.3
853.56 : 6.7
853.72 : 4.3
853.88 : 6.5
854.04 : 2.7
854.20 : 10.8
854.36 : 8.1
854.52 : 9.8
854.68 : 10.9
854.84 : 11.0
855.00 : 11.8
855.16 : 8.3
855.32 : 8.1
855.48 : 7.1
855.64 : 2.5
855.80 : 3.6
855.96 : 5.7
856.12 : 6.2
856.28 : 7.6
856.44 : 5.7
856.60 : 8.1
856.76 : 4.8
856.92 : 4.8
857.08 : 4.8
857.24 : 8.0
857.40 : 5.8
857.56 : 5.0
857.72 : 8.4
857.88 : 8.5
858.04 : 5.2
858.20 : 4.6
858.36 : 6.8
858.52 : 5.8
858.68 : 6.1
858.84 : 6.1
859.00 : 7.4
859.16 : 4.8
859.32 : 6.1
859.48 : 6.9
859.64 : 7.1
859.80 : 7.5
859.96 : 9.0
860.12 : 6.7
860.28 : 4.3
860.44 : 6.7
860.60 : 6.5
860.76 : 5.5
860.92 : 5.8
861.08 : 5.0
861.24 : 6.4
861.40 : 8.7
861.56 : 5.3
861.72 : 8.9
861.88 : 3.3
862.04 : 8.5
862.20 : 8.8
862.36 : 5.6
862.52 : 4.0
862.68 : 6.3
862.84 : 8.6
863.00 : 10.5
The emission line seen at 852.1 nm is H-alpha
